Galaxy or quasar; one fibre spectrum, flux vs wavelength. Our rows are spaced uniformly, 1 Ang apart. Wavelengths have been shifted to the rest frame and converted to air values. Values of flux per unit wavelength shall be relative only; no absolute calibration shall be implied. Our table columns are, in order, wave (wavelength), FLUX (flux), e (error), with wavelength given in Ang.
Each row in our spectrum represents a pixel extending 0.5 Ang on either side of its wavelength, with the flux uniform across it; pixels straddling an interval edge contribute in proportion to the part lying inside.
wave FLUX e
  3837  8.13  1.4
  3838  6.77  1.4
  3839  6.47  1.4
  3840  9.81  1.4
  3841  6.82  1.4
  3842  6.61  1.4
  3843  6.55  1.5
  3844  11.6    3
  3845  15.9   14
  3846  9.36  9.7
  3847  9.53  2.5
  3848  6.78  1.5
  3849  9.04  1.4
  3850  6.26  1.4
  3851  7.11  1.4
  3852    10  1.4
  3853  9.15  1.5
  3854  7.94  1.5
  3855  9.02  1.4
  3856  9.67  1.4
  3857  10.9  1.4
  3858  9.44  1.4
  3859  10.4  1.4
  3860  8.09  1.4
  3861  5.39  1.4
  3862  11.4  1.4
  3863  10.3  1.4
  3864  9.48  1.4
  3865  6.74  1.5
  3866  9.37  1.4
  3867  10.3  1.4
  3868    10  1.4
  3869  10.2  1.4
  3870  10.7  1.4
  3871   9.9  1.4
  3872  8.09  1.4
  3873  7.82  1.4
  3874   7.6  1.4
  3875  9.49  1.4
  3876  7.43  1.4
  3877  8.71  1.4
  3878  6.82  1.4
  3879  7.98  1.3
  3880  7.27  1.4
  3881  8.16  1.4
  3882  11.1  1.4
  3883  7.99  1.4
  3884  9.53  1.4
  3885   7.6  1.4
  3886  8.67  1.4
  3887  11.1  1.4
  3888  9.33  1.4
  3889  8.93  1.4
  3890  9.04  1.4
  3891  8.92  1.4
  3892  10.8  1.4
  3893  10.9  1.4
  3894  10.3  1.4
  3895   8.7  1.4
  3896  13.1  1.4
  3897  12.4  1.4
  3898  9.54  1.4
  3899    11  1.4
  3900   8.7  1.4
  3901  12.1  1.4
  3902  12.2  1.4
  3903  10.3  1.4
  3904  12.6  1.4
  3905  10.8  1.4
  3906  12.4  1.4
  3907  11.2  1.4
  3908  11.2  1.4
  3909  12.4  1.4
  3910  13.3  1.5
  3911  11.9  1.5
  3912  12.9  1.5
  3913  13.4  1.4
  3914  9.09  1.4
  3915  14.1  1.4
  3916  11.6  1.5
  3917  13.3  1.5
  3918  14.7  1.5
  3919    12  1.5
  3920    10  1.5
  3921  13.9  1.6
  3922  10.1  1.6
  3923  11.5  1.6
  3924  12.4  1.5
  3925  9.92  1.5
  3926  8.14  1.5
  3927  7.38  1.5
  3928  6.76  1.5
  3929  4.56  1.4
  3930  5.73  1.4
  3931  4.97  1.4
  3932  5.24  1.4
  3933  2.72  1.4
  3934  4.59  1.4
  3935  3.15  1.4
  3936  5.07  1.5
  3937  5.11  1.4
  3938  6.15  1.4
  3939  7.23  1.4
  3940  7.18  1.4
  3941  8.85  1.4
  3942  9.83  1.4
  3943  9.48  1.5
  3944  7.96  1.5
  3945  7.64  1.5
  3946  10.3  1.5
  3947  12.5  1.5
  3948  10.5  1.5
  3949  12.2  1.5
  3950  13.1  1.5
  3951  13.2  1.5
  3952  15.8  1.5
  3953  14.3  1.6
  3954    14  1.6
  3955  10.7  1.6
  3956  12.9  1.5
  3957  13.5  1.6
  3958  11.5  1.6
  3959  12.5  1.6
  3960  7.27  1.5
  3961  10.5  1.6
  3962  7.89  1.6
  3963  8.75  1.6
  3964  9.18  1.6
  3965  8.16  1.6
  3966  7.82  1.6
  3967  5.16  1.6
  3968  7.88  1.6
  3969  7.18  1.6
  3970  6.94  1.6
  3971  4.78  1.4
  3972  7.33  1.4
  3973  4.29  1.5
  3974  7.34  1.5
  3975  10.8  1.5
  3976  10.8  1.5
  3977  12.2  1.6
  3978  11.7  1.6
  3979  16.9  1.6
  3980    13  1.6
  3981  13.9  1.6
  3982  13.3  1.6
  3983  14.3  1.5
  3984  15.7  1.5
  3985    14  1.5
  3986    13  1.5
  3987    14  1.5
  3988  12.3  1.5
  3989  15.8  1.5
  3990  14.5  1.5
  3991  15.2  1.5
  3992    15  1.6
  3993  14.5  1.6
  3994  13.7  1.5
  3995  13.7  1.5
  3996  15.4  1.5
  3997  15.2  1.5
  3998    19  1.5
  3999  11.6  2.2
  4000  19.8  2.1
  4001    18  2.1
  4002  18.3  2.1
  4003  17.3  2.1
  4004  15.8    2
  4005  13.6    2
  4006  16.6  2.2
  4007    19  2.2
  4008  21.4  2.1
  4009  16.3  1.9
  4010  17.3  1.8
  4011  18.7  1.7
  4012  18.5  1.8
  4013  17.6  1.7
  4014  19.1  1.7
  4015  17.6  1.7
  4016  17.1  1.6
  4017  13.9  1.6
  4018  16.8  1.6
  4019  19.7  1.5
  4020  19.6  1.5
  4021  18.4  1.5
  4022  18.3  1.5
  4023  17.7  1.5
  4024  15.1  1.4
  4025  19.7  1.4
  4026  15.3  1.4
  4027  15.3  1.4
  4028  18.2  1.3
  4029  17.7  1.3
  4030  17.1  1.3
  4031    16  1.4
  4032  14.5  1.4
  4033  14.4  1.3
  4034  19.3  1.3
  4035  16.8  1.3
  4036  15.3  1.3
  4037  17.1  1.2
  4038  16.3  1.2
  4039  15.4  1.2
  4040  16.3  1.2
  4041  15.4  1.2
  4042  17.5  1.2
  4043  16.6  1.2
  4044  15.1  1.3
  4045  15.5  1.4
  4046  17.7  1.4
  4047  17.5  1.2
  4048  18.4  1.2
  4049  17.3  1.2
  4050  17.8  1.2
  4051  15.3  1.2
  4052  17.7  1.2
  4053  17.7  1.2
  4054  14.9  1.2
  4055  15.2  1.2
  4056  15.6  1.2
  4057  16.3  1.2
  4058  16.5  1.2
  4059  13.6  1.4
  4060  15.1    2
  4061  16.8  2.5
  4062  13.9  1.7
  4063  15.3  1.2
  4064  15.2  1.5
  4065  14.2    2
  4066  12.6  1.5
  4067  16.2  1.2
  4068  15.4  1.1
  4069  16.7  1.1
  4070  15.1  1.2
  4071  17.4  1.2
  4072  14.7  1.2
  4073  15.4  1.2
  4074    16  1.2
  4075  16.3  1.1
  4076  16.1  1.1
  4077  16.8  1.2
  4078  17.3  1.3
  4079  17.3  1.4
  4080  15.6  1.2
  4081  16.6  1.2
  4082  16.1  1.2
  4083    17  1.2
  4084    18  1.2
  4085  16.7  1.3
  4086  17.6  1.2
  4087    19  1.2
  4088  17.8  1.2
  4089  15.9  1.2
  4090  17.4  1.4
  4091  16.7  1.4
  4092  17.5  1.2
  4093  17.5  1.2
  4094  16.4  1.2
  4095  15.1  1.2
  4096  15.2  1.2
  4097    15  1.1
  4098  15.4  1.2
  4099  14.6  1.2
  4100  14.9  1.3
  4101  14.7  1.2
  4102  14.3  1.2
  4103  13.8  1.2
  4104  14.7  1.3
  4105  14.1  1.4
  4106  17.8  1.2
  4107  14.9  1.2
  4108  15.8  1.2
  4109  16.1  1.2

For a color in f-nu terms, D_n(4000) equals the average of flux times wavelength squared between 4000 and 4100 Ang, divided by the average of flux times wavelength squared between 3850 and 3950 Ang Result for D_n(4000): 1.9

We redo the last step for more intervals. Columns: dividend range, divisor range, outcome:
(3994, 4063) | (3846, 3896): 2.01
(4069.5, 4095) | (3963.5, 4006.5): 1.38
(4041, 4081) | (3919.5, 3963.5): 1.84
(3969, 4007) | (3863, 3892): 1.60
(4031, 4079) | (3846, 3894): 1.96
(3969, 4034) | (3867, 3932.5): 1.59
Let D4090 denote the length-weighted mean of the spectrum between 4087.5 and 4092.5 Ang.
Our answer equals 17.1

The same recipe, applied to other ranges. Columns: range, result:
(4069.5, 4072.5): 15.7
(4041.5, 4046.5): 16.5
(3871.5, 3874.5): 7.84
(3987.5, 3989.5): 14.1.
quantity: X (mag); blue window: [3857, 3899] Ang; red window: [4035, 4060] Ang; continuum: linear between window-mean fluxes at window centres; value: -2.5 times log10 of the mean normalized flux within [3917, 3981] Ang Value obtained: 0.29 mag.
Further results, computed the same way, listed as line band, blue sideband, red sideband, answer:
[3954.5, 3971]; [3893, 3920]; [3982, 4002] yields 0.45 mag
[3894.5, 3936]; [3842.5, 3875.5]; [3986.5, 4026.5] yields 0.18 mag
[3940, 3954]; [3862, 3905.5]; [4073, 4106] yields 0.05 mag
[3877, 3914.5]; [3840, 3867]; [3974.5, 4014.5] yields 0.06 mag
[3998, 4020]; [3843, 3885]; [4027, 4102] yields -0.22 mag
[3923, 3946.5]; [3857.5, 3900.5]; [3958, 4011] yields 0.50 mag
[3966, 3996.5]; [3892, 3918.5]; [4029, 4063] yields 0.21 mag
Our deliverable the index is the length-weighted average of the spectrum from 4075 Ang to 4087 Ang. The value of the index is 16.9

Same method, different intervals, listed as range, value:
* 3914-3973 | 9.22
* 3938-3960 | 11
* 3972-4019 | 15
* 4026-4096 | 16.3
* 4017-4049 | 16.9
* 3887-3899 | 10.3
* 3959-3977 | 8.02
